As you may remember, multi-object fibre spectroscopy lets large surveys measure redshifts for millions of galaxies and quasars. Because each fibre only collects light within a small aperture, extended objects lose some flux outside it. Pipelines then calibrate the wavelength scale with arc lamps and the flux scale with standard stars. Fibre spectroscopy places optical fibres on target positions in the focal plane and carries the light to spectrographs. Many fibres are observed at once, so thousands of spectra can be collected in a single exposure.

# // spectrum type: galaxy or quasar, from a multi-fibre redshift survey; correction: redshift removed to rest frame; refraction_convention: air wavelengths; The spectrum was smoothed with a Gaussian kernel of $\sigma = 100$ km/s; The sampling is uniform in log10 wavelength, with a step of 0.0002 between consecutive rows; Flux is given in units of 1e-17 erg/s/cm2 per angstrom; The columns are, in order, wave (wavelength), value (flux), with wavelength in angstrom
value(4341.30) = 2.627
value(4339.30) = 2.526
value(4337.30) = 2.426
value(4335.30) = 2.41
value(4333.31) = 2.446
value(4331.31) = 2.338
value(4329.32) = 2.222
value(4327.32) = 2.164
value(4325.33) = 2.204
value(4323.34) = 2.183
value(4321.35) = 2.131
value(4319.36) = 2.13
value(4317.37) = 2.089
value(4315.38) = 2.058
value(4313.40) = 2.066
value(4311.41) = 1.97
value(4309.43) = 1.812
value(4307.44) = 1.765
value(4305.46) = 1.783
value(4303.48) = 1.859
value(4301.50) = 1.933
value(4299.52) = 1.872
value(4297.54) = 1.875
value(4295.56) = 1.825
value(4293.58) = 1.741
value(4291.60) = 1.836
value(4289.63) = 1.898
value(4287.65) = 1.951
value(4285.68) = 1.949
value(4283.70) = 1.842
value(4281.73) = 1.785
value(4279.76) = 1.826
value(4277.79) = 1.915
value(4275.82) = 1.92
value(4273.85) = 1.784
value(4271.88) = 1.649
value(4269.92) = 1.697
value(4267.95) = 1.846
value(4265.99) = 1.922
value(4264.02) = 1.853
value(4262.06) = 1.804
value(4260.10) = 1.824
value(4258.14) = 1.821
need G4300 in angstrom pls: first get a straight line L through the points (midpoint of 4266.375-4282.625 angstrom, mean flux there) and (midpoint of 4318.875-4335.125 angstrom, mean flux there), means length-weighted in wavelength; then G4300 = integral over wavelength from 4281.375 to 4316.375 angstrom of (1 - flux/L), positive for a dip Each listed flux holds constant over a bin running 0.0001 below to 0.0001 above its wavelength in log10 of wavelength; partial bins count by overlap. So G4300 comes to 2.2 angstrom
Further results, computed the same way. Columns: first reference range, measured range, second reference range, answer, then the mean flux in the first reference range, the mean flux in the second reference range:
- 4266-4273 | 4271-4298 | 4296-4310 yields -0.69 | 1.76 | 1.84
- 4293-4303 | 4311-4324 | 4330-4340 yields 0.36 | 1.85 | 2.42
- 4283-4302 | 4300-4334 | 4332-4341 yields 2.16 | 1.87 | 2.46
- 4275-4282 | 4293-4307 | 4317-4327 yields 1.17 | 1.87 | 2.15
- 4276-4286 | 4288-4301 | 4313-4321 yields 0.65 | 1.86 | 2.09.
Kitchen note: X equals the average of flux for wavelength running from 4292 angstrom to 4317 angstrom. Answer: 1.88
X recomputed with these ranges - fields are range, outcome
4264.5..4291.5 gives 1.84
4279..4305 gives 1.86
